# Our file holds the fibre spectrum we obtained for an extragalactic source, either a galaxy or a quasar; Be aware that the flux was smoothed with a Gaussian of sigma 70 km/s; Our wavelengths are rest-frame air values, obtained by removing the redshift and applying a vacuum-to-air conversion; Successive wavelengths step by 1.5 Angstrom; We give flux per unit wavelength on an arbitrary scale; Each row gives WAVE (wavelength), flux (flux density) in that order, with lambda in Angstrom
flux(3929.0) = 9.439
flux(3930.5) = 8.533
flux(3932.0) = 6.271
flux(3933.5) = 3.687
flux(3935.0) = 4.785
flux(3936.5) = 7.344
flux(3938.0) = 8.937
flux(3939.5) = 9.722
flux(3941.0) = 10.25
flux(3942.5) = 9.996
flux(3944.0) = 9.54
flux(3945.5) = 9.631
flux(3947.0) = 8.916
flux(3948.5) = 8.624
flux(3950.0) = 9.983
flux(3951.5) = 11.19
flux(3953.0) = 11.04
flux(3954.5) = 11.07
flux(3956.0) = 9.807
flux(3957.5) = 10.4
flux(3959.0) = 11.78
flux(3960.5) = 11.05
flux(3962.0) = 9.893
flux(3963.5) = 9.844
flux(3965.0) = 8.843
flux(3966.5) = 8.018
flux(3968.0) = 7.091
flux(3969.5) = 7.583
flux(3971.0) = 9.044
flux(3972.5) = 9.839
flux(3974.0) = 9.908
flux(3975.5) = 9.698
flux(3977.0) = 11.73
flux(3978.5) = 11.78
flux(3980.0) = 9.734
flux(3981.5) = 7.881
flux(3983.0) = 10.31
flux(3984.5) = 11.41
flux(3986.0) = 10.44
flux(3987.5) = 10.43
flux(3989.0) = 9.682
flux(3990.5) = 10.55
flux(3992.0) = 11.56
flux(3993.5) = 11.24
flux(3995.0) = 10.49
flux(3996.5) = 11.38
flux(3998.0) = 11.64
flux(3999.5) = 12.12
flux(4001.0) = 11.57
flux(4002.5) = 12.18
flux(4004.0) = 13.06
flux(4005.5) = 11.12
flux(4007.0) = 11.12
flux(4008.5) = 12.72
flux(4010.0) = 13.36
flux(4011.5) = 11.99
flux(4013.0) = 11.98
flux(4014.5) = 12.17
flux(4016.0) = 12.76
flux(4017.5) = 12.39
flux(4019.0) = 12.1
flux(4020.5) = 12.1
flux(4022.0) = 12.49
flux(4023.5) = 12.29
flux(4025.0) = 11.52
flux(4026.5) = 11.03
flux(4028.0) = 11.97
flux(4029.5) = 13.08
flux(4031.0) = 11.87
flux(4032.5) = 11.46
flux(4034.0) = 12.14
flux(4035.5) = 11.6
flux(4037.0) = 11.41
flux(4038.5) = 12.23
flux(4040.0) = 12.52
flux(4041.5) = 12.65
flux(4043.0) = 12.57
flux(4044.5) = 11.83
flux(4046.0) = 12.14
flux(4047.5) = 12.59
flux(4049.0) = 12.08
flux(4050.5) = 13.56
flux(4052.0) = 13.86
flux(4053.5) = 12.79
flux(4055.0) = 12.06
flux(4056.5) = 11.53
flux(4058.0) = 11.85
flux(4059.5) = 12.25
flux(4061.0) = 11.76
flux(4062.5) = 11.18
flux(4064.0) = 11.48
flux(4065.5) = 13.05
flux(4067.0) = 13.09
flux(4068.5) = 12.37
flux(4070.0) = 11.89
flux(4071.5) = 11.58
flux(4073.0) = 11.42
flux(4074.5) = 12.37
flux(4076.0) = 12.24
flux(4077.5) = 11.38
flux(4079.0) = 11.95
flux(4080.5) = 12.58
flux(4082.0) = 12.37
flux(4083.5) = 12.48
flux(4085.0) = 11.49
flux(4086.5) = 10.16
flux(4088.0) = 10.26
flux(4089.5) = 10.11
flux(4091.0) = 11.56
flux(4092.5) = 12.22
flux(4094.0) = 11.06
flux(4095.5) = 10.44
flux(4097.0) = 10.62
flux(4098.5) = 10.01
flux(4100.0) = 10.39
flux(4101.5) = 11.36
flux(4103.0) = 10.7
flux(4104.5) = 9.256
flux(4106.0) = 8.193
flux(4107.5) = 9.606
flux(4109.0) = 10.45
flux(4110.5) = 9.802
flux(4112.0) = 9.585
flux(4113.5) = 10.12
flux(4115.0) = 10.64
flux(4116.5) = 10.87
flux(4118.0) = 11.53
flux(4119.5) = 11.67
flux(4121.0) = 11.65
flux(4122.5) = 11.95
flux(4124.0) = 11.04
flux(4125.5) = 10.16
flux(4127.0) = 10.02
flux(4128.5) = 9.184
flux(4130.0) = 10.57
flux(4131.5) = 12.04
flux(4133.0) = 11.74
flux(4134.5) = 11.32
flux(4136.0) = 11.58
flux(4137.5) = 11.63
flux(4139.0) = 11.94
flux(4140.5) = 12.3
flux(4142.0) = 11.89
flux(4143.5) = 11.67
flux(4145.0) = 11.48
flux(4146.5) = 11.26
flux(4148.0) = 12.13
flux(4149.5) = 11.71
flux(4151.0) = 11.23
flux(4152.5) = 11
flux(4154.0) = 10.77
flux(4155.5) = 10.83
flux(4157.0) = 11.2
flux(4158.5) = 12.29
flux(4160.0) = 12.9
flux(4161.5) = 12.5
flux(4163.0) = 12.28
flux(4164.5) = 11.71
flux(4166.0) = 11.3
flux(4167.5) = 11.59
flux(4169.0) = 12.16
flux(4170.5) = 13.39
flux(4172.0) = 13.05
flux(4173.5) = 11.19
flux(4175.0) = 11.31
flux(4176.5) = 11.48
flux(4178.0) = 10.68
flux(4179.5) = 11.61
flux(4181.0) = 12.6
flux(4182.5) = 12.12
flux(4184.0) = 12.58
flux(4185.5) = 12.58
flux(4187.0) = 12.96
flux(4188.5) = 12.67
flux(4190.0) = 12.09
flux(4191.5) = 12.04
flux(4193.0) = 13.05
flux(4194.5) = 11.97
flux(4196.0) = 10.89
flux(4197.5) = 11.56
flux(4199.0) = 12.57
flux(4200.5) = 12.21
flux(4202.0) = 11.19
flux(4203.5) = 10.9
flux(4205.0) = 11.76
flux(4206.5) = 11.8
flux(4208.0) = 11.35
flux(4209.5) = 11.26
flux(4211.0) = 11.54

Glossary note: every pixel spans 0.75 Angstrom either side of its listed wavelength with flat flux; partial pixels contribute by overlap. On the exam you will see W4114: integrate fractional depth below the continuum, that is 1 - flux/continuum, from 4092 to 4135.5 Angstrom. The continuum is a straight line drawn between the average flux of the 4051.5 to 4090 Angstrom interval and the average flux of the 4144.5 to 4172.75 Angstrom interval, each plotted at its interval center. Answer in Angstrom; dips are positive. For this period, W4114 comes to 4.6 Angstrom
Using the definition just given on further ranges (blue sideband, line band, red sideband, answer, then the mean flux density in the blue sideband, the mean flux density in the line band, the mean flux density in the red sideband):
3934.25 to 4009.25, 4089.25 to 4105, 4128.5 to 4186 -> 0.7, 10.2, 10.7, 11.7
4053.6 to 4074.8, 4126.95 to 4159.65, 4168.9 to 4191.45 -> 1.9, 12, 11.4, 12.2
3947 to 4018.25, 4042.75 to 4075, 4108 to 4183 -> -3.5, 10.7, 12.2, 11.4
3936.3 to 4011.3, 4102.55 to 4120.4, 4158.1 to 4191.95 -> 2.1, 10.4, 10.2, 12.1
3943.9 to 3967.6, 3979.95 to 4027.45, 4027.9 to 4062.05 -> -1.3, 9.95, 11.5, 12.2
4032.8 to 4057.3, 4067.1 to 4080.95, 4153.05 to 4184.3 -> 0.2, 12.3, 12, 11.9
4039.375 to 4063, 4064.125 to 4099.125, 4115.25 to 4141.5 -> 0.9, 12.3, 11.6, 11.2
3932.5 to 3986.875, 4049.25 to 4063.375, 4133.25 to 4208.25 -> -2.3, 9.45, 12.3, 11.8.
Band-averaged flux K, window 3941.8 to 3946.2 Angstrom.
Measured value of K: 9.72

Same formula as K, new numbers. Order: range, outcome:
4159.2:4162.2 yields 12.7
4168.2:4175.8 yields 12.2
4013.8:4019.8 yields 12.4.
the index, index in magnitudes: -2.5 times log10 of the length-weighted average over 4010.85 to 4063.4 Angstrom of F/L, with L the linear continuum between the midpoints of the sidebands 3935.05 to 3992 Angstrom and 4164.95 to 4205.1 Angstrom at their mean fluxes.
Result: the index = -0.159 mag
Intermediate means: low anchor 9.77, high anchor 12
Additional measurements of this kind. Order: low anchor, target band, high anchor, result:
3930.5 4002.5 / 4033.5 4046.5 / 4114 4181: -0.159 mag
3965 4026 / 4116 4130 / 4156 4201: 0.083 mag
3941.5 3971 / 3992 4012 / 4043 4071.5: -0.092 mag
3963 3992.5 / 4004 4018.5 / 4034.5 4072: -0.129 mag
